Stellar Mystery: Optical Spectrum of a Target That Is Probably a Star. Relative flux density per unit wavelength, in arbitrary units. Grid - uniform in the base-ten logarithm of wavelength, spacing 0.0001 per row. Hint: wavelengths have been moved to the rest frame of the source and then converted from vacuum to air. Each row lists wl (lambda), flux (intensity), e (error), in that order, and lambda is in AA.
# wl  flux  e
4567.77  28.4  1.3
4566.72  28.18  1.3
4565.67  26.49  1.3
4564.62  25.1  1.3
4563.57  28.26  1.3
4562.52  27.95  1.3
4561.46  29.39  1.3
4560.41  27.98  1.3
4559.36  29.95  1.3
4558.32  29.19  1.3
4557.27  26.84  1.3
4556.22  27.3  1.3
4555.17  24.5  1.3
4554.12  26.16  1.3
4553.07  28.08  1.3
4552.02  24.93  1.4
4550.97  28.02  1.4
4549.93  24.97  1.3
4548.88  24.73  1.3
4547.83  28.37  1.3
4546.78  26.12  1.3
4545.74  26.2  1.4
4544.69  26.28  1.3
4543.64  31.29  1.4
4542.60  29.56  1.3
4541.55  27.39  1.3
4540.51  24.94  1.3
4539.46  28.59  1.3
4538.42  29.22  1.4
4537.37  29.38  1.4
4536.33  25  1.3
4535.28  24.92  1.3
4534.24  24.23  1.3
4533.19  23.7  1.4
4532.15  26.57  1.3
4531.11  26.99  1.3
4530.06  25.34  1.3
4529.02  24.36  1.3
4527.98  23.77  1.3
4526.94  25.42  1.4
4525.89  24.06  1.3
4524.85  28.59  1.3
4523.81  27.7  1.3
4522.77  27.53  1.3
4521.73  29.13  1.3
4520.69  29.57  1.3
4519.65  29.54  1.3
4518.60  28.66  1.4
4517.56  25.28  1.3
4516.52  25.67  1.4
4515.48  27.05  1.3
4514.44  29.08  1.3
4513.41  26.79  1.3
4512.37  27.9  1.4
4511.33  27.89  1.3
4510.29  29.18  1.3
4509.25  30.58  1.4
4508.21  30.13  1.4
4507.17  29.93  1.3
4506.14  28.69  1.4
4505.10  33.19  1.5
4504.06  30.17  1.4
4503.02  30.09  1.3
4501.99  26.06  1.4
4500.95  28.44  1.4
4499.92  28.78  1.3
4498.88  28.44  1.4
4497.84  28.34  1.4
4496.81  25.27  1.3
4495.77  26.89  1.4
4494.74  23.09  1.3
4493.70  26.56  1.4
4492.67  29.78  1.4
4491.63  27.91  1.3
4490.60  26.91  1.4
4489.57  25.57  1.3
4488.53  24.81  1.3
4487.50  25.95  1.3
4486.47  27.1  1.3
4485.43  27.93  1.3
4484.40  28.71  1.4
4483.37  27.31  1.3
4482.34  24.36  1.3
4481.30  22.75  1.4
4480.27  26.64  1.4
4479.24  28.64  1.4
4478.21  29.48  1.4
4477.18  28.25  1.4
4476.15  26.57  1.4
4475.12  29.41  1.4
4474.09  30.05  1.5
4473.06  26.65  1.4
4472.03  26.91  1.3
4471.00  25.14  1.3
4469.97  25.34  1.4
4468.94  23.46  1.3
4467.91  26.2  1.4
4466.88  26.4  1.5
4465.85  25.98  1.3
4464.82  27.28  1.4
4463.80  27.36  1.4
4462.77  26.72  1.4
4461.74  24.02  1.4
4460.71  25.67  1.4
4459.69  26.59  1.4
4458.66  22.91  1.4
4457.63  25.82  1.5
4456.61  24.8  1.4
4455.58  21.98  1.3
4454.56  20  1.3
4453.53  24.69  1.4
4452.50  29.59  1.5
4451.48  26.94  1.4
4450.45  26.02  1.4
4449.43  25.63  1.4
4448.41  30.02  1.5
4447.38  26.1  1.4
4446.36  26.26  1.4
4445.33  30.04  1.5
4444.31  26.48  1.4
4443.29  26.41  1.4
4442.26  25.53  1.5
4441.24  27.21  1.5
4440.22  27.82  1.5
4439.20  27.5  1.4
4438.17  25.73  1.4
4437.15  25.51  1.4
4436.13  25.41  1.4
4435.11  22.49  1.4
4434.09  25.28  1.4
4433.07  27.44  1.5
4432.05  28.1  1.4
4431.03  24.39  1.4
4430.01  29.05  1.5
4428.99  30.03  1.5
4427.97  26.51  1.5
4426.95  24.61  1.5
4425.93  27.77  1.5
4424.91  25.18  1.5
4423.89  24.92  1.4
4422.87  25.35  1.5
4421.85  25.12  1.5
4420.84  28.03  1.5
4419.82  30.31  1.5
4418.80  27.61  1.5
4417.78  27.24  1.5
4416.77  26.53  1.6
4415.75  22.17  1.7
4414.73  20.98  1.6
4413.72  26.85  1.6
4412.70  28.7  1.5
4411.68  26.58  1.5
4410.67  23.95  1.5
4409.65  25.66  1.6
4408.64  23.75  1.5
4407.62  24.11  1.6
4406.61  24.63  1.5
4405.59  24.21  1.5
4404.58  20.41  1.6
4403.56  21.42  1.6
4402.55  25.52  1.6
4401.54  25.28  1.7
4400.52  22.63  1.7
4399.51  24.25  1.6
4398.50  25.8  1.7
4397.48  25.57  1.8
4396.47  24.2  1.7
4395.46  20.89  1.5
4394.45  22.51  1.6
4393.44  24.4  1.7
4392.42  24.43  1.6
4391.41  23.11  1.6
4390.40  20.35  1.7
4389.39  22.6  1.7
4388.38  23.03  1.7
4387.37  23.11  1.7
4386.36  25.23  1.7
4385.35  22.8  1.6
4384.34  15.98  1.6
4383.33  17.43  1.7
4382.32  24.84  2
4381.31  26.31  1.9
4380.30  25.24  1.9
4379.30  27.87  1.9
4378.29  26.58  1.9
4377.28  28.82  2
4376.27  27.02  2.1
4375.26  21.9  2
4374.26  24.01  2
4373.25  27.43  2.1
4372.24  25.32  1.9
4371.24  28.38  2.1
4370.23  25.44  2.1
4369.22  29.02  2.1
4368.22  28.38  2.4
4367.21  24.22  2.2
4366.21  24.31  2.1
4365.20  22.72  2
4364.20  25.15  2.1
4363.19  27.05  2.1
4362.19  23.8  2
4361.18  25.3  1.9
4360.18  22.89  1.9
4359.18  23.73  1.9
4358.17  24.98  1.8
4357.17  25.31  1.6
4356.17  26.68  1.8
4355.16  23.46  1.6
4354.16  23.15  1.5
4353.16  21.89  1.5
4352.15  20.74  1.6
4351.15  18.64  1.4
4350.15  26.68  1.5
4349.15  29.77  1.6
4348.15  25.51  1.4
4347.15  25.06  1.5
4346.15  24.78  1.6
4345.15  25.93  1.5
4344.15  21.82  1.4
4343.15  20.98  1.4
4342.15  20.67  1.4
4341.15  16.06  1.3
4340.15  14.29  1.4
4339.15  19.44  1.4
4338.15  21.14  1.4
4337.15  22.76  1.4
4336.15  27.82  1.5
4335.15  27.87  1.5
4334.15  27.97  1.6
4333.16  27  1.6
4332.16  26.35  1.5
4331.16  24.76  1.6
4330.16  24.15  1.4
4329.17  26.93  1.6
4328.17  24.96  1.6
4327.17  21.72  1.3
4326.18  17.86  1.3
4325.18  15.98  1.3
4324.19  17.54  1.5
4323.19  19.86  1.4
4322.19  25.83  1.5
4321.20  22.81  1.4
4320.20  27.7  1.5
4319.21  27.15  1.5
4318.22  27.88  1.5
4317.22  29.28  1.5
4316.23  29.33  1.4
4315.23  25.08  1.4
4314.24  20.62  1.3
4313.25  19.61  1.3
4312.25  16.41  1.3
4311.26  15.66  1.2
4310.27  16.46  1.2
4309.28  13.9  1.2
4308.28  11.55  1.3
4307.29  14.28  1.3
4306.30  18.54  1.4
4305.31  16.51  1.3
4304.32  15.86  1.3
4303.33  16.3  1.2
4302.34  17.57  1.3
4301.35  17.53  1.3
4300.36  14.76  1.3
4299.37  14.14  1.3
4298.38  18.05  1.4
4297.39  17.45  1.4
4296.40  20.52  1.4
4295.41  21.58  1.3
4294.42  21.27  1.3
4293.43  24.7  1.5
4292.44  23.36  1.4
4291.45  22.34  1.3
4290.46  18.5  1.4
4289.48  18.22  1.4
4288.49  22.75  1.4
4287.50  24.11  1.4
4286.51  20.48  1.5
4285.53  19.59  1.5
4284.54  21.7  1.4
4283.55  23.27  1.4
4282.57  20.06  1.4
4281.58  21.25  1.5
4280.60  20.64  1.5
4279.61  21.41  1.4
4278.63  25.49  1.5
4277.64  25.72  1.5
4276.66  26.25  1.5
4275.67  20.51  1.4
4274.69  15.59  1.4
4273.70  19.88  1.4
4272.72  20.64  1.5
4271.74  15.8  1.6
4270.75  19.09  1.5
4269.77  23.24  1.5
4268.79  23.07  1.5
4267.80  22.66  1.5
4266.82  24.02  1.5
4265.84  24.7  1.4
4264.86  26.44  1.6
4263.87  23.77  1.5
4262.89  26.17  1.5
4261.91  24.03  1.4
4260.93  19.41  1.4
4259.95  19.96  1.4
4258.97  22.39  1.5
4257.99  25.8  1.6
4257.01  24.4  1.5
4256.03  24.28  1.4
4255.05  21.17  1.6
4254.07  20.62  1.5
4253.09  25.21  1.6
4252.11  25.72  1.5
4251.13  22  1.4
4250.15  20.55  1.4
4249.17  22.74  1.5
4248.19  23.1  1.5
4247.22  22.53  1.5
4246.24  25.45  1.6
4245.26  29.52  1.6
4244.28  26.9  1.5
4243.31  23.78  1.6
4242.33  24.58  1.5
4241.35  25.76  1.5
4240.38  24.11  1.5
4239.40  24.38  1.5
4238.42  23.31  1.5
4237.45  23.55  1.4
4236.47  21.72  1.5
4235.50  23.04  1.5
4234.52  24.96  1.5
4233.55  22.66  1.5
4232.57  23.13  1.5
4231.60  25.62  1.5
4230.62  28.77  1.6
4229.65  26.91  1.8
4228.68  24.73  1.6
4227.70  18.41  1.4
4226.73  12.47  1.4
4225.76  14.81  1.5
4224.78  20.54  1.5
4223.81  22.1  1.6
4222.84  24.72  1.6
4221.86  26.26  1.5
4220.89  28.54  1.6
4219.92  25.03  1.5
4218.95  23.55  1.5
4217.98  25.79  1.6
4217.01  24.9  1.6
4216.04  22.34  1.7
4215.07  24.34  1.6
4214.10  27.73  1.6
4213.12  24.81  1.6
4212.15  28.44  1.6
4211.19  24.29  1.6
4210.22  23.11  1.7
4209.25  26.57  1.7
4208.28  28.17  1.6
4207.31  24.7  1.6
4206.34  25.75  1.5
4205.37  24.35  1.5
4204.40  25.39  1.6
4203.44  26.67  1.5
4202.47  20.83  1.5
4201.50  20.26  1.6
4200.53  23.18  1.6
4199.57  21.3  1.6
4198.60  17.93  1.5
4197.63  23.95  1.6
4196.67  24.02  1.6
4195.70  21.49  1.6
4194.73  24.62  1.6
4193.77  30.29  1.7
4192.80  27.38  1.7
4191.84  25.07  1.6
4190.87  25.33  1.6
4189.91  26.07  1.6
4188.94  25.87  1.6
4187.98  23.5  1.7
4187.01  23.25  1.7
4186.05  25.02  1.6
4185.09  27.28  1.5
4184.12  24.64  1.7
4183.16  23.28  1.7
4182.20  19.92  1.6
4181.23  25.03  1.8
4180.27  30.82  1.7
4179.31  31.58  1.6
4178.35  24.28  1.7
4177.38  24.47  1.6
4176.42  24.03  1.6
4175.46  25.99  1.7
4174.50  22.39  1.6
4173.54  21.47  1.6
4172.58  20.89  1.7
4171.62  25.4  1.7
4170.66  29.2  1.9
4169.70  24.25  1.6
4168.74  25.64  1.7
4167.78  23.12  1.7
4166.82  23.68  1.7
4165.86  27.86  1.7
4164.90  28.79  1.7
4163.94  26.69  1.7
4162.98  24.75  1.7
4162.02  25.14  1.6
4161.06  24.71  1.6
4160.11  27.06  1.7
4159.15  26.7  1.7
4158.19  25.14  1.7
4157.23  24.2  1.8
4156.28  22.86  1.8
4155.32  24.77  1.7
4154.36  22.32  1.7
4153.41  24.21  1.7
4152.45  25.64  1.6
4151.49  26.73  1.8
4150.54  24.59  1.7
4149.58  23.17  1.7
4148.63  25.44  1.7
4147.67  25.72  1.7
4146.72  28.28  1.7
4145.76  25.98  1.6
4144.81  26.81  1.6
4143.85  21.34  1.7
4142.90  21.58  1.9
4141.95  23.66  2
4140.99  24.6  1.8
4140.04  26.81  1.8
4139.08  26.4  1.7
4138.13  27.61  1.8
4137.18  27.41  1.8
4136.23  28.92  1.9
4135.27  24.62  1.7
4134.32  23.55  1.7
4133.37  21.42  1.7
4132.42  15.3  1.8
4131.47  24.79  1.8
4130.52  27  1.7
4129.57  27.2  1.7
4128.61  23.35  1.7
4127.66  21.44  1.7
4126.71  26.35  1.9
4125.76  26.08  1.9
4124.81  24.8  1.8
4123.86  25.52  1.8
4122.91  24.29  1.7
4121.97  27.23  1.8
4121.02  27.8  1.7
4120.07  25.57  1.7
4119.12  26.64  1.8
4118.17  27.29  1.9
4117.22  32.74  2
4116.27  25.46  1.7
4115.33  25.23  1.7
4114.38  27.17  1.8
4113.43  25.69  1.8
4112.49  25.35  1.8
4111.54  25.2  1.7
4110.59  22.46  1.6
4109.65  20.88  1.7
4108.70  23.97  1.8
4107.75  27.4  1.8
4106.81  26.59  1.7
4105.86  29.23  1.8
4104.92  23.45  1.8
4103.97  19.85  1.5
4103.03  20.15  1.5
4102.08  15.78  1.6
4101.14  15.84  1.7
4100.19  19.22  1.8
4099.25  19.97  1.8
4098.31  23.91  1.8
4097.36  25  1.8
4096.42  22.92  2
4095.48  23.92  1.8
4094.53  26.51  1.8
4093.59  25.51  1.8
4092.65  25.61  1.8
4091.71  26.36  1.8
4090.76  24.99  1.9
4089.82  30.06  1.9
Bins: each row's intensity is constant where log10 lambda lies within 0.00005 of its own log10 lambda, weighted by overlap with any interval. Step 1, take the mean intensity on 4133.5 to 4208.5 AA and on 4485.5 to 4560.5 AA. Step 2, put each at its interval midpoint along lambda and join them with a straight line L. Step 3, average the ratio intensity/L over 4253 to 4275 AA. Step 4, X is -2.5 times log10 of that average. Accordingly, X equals 0.149 mag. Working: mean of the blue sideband 24.9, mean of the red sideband 27.3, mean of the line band 22.3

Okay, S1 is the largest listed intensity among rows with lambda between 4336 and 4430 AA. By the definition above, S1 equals 30.31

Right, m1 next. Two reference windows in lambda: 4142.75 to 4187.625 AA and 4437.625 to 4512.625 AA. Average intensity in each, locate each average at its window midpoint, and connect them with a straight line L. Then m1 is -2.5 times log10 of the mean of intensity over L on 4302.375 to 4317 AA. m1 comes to 0.39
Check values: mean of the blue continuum 25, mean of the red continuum 27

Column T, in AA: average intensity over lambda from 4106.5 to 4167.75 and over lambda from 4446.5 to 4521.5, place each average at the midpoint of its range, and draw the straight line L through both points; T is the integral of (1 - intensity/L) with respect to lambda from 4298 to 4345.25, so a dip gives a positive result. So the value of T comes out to 9.5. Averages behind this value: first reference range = 25.3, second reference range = 27.1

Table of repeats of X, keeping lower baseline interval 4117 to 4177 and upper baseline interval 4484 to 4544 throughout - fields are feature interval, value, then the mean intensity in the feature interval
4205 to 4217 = 0.007 mag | 25.4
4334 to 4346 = 0.190 mag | 22.1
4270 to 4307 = 0.284 mag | 20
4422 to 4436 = 0.030 mag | 26.2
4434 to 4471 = 0.050 mag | 25.9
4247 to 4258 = 0.121 mag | 23.1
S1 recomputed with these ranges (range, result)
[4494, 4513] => 33.19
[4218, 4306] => 29.52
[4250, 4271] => 26.44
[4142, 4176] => 29.2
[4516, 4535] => 29.57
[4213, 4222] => 28.54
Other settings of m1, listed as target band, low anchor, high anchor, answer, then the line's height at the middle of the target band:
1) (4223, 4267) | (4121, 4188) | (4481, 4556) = 0.10 mag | 25.5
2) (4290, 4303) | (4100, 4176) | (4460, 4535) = 0.31 mag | 25.8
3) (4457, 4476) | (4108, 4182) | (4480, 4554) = 0.03 mag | 26.9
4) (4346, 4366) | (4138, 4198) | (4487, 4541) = 0.08 mag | 26.3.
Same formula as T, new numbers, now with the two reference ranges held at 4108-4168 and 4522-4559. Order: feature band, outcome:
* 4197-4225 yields 1.2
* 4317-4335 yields 1.2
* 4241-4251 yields 0.5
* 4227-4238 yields 0.8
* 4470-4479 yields -0.4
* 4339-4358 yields 2.3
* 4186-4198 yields 0.1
